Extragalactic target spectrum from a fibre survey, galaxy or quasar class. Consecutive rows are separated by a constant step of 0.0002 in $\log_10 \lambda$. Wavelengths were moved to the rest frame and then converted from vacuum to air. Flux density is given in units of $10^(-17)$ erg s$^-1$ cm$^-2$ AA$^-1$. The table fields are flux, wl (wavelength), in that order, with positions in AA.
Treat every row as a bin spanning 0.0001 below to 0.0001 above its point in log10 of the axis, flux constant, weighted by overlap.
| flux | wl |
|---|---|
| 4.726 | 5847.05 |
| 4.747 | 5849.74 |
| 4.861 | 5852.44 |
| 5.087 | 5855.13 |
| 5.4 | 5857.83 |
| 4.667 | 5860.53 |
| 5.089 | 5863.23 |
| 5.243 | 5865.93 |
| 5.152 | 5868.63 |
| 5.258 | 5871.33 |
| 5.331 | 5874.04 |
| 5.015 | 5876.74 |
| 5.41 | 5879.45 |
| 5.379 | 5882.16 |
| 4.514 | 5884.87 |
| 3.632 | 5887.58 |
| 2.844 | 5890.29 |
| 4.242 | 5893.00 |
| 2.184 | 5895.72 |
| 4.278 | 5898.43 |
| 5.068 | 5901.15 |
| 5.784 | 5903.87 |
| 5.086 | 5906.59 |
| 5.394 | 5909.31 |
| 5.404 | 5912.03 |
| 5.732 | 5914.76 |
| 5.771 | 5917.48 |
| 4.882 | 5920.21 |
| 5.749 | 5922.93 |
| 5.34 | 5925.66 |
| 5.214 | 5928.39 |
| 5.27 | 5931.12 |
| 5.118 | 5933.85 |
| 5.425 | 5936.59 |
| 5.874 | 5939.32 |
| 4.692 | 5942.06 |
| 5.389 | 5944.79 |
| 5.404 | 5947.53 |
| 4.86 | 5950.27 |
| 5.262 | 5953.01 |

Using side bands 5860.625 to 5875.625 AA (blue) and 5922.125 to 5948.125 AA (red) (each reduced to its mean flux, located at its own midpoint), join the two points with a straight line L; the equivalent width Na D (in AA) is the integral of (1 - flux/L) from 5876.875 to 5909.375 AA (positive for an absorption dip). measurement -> 4.74 AA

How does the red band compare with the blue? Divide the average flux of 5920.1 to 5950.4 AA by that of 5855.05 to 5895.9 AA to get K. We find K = 1.13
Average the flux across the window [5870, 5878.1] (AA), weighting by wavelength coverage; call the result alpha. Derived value 5.2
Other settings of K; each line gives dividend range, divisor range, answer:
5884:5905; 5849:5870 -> 0.80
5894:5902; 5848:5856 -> 0.77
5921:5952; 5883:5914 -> 1.19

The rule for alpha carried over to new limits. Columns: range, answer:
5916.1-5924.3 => 5.47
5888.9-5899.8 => 3.39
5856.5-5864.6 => 5.05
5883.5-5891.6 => 3.67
